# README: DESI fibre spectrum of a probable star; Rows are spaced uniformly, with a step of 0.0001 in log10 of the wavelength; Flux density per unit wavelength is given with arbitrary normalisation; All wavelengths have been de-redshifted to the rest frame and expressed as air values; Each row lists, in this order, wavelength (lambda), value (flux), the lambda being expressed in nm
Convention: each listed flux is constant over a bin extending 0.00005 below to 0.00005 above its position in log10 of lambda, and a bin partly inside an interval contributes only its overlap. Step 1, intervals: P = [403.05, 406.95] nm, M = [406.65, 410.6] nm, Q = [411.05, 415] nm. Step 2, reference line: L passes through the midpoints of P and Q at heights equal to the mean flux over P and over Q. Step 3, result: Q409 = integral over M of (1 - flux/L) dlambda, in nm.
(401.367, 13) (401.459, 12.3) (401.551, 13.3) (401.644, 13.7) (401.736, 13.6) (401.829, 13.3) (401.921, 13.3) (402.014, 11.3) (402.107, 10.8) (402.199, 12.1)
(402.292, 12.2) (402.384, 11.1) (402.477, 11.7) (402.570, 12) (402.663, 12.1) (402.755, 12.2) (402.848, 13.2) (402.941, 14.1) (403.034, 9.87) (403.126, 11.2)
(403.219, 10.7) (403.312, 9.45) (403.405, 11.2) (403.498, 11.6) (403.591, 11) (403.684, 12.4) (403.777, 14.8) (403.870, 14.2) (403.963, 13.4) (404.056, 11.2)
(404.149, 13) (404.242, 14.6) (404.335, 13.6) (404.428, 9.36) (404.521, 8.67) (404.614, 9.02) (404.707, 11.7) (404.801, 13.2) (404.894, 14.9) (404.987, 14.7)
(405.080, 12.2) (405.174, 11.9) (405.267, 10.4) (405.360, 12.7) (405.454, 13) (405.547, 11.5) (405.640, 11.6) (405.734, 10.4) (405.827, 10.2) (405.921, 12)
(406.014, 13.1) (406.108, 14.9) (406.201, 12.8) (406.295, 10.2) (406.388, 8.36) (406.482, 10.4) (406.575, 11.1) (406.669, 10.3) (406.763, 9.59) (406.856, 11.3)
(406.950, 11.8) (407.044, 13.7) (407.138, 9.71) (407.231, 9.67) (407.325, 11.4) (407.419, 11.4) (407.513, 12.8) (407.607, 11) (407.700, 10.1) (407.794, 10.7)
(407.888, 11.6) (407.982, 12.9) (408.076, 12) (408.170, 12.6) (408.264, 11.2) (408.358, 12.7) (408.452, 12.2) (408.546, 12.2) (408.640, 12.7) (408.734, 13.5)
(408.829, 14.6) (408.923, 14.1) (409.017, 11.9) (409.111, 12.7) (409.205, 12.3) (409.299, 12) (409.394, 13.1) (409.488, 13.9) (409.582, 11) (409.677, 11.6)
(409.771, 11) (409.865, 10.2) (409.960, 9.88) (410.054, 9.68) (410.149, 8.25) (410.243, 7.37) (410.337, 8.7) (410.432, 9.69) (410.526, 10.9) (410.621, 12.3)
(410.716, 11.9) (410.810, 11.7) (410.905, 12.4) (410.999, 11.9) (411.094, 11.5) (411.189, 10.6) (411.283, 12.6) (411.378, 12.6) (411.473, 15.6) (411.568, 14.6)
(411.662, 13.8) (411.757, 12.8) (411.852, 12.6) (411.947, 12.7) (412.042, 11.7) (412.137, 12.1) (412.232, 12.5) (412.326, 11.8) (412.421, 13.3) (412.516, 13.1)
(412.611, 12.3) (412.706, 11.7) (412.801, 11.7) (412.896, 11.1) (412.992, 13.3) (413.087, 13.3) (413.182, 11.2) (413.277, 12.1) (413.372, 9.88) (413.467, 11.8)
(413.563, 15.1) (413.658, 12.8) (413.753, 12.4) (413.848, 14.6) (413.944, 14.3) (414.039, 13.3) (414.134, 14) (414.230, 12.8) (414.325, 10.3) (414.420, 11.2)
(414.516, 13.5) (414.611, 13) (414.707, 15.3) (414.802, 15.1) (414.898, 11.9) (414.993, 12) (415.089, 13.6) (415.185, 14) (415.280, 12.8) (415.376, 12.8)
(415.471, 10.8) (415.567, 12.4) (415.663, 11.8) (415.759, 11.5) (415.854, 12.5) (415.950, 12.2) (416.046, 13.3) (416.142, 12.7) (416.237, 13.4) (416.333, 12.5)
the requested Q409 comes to 0.24 nm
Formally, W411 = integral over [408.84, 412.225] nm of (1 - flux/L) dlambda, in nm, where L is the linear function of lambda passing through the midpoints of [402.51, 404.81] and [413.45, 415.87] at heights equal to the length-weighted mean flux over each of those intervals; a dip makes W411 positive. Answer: 0.20 nm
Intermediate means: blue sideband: 11.9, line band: 11.8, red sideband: 12.9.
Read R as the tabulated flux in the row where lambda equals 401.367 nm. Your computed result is 13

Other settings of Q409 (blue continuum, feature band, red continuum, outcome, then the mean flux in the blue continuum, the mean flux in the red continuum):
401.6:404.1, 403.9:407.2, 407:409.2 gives 0.101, 12.1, 12.1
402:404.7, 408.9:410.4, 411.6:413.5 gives 0.133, 11.8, 12.3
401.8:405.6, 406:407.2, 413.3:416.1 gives 0.098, 12.1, 12.8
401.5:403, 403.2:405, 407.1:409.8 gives 0.034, 12.5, 12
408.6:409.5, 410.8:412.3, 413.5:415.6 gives 0.051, 13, 13.1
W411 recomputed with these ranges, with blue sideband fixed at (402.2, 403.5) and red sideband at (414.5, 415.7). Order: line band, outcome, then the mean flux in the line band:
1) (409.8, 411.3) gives 0.23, 10.6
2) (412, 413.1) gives 0.04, 12.3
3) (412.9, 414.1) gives 0.00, 12.8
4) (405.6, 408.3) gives 0.17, 11.3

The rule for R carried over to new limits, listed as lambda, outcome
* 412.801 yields 11.7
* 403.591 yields 11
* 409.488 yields 13.9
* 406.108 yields 14.9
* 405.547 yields 11.5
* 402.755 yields 12.2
